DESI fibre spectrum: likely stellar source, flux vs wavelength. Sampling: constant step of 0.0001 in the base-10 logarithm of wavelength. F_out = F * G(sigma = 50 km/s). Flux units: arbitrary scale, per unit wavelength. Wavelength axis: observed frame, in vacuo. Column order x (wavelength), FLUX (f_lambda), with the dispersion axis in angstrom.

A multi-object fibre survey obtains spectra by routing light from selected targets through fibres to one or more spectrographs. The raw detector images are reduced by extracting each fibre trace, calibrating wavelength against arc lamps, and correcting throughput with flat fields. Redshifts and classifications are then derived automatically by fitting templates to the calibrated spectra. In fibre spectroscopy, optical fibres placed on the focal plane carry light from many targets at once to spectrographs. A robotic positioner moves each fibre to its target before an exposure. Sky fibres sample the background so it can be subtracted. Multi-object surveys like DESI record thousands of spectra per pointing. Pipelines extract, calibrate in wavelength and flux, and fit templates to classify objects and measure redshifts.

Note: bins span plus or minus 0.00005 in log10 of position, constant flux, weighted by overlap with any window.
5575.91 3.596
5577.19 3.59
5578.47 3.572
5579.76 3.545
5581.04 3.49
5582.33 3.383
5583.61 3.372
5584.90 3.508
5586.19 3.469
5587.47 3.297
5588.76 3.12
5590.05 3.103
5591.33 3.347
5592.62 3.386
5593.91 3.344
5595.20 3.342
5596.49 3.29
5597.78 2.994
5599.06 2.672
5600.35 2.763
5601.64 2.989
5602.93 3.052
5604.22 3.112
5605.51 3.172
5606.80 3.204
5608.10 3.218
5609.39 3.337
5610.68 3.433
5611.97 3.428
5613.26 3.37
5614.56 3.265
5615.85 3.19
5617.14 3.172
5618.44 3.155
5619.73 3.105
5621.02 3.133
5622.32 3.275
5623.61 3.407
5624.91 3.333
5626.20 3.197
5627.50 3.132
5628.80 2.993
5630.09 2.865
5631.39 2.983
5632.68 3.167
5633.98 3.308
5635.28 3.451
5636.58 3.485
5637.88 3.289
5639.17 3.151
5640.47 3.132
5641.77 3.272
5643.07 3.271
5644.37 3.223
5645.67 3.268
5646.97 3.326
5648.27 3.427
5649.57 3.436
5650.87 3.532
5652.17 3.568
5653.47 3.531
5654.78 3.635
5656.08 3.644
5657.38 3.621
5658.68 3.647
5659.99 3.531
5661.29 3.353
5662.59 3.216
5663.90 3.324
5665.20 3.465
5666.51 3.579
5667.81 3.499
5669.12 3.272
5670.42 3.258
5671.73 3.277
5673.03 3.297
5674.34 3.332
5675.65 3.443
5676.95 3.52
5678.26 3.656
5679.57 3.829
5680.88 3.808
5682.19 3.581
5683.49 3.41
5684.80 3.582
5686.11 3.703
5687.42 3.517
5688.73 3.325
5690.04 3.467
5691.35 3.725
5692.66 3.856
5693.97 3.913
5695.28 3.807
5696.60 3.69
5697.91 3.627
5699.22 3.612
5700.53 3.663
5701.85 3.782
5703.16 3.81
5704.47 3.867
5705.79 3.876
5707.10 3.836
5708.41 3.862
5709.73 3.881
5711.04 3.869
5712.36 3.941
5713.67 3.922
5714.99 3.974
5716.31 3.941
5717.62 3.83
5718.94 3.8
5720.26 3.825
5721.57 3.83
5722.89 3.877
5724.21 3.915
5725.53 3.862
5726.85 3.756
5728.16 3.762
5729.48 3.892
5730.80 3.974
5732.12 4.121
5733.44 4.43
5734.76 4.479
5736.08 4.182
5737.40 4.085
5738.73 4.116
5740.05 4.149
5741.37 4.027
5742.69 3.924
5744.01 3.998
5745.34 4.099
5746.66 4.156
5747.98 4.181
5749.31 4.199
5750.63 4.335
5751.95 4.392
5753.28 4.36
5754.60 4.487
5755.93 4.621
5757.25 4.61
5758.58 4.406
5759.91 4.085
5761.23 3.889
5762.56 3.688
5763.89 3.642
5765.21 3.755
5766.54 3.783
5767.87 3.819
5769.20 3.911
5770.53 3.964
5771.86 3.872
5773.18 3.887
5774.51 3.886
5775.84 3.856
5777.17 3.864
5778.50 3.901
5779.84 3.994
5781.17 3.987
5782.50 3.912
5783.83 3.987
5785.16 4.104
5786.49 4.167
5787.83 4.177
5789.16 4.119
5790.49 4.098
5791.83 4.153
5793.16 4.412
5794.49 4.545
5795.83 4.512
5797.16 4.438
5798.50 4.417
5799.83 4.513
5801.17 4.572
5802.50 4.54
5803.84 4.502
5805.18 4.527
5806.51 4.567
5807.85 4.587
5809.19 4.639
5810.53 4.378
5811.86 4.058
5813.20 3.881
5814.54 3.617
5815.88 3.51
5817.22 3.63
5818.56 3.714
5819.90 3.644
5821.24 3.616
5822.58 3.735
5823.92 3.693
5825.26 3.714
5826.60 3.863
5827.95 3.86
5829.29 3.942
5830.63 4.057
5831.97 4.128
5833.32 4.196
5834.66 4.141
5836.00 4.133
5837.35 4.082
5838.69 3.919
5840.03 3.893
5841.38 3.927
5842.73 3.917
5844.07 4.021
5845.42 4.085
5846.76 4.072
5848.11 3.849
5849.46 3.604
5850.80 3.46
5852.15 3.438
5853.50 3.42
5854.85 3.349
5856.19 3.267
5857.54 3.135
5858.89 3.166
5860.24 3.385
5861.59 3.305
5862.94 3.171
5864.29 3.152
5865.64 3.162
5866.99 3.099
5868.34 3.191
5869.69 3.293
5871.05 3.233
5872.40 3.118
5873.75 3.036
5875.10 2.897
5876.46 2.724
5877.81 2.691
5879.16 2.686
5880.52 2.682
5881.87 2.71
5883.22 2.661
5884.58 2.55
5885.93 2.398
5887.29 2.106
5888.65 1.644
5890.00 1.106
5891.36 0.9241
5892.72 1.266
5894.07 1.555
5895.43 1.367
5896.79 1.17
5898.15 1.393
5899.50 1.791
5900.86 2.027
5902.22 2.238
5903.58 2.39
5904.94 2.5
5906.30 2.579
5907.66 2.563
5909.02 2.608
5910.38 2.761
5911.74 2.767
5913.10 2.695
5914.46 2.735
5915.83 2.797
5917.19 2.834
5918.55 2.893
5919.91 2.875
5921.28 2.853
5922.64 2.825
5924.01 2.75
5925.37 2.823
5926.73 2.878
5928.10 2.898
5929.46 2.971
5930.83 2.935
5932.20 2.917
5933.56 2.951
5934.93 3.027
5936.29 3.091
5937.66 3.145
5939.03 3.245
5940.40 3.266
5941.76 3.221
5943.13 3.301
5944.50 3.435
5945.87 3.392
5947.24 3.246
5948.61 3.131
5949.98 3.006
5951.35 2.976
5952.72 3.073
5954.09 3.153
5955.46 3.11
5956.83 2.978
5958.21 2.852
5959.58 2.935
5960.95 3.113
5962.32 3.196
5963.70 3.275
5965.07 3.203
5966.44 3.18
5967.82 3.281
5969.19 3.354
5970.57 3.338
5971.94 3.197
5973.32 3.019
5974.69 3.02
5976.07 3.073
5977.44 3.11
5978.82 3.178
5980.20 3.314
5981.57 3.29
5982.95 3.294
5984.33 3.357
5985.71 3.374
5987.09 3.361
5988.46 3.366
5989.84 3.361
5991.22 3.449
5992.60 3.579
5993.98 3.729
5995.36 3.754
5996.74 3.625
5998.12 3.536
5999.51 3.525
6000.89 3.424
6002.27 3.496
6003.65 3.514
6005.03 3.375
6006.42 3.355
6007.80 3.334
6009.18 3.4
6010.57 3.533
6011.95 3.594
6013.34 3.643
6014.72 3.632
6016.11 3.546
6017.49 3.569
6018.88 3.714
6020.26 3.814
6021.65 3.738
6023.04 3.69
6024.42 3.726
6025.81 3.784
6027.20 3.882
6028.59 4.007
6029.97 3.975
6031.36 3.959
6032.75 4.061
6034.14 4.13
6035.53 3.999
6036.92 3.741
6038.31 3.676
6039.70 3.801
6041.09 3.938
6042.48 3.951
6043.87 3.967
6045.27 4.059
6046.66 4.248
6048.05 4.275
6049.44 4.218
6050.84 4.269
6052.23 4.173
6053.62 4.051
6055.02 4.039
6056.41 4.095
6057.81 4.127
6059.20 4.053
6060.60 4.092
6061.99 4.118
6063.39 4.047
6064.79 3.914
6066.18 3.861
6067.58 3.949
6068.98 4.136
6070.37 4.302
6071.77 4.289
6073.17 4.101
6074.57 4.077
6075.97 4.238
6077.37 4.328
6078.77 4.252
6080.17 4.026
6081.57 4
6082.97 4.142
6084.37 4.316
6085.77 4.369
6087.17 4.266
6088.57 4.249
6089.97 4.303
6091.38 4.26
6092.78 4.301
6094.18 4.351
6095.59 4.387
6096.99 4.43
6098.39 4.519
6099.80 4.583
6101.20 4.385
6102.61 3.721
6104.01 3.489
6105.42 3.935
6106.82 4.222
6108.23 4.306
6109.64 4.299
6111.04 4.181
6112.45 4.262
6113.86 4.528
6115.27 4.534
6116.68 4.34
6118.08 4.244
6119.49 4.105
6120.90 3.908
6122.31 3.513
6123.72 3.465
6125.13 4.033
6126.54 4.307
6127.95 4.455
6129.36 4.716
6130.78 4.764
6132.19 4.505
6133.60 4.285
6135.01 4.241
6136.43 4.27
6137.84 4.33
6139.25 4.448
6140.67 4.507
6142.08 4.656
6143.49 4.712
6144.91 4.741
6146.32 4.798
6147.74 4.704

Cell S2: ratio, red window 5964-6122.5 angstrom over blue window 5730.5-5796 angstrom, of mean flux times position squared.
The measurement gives 1.0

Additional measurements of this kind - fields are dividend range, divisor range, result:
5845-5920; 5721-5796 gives 0.69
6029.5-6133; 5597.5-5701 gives 1.43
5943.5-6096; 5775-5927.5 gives 1.18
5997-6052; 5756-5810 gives 0.98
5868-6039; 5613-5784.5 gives 0.90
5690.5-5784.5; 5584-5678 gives 1.25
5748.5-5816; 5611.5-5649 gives 1.36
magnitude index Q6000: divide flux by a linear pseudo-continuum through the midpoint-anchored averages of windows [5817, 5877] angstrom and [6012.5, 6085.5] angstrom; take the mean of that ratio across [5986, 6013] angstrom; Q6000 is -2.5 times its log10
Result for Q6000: 0.12 mag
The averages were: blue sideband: 3.59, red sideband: 4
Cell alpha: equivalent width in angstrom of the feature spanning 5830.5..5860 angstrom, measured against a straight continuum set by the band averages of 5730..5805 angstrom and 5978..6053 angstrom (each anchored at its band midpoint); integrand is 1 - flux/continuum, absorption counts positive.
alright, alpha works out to 1.7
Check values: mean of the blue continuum 4.15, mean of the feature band 3.77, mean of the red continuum 3.69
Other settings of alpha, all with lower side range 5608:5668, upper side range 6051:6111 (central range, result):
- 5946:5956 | 2.1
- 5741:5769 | -4.5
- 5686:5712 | -2.2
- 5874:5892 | 7.0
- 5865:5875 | 1.7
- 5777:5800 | -3.6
